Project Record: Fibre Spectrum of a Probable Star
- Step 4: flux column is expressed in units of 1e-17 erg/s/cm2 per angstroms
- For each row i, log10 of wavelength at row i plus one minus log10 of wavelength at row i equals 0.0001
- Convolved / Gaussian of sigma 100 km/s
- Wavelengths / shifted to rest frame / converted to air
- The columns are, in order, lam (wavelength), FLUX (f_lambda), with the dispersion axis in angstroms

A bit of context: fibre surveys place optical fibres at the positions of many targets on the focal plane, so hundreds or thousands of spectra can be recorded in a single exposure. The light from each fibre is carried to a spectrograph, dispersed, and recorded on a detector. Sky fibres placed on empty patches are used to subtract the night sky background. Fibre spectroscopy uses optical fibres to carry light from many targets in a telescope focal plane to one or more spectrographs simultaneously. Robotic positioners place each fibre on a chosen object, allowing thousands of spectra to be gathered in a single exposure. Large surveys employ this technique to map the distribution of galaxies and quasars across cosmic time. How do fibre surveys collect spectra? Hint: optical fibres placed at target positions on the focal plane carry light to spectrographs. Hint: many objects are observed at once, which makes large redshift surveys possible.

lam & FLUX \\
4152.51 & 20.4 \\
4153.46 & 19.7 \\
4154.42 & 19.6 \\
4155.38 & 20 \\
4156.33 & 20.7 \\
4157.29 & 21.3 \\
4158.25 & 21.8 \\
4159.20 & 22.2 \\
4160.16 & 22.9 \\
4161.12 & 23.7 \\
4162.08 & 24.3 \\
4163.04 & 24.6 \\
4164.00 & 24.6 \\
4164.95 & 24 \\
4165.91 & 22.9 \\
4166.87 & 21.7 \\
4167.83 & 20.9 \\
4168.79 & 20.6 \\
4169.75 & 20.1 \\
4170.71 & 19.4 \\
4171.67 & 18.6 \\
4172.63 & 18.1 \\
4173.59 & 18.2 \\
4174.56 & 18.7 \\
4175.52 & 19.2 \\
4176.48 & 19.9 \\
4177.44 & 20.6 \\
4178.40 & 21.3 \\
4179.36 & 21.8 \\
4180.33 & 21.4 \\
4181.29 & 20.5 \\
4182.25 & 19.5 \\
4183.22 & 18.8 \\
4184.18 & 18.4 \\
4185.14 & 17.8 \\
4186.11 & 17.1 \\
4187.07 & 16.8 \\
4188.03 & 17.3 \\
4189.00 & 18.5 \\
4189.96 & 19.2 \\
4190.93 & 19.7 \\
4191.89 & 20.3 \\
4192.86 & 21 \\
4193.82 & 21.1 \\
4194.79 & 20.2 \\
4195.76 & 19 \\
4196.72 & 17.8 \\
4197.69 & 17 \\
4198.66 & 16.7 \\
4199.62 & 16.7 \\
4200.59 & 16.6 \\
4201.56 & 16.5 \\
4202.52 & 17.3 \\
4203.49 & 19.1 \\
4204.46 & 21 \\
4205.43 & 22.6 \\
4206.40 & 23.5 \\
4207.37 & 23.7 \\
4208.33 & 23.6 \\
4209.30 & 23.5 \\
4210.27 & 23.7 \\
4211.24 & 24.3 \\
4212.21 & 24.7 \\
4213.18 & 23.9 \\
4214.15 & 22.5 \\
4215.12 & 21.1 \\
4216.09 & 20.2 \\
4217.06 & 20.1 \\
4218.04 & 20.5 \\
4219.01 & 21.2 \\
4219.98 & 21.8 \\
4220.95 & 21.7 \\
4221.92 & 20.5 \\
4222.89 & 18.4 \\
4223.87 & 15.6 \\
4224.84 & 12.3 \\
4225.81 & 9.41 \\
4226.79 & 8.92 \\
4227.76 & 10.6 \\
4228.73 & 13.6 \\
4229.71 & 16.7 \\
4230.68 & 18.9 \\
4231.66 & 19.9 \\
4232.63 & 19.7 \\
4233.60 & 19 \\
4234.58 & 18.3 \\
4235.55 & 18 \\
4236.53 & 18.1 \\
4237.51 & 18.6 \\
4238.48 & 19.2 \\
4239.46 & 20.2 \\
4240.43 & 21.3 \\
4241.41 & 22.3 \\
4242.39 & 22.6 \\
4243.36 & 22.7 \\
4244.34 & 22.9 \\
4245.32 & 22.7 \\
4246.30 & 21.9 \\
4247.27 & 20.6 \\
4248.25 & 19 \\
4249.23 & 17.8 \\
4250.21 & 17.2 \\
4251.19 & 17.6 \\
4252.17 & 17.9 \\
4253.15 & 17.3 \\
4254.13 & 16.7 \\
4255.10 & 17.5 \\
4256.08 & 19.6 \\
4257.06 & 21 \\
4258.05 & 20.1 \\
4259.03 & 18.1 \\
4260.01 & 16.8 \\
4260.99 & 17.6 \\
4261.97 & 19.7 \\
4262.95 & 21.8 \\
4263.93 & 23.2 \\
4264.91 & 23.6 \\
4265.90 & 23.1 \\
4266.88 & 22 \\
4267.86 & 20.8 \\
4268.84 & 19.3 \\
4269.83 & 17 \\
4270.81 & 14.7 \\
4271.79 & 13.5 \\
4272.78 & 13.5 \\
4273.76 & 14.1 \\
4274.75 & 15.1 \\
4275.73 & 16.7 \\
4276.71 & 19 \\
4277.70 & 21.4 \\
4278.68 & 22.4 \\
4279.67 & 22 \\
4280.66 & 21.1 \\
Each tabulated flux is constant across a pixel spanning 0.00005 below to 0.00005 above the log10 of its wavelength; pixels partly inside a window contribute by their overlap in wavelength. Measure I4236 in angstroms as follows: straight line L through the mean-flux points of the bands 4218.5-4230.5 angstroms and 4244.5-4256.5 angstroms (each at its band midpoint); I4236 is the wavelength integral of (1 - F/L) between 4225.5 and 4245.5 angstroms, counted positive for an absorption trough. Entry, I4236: -1.1 angstroms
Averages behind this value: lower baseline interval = 16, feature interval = 18.3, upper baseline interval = 18.9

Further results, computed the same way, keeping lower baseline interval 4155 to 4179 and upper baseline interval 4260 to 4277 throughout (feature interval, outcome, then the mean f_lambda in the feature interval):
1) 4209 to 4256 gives 0.6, 19.2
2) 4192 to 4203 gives 1.2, 18.2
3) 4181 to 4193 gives 1.1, 18.7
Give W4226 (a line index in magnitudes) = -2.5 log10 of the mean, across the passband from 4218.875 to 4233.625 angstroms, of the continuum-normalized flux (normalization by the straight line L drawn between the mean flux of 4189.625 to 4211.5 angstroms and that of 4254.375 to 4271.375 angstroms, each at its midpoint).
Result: 0.20 mag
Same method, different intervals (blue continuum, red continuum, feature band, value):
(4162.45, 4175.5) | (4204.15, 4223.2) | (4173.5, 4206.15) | 0.13 mag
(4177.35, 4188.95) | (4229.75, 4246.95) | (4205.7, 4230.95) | 0.02 mag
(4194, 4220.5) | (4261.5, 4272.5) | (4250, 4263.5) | 0.08 mag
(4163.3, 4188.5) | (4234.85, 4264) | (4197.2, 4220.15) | -0.06 mag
